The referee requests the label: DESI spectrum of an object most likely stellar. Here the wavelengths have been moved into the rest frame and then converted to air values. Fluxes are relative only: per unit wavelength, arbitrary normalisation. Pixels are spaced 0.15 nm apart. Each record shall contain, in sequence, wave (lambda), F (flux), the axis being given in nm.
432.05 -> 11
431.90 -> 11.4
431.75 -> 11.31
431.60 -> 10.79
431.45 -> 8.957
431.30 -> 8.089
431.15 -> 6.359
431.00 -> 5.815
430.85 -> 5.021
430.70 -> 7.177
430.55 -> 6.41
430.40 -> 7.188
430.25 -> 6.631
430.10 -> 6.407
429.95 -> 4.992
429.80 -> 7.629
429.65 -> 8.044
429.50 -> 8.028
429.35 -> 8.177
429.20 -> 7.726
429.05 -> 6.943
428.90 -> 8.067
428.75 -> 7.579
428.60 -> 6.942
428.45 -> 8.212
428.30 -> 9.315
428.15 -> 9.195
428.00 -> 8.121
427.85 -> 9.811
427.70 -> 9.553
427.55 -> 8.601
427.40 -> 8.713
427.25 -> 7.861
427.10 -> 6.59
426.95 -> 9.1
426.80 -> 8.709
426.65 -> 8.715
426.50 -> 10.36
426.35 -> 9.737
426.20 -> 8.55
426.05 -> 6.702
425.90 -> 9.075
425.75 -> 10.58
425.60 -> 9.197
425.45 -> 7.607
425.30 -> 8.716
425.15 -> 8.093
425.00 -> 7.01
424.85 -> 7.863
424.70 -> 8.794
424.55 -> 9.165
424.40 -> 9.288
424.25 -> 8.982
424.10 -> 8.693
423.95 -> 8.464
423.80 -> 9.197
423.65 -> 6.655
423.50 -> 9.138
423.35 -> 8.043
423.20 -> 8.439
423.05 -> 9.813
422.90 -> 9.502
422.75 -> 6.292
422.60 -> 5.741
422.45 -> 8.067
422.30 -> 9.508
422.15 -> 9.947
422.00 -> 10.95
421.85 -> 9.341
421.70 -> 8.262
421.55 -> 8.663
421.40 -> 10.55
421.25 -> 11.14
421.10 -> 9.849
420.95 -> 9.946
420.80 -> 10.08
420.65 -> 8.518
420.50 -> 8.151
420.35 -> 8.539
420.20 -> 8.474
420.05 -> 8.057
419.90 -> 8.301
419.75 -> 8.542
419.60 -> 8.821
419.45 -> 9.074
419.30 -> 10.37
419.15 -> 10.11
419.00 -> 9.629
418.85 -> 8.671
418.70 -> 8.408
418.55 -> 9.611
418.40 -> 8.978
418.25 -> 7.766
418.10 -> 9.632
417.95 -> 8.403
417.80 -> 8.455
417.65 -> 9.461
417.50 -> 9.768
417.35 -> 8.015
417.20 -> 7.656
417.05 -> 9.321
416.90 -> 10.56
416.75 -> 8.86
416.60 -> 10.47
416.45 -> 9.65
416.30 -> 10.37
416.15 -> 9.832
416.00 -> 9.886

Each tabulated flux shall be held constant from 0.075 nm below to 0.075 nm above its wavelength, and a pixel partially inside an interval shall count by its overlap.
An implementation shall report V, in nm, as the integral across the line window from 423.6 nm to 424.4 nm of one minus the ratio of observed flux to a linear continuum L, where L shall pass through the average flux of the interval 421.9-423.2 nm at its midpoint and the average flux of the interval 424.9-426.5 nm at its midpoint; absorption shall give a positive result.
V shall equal 0.01 nm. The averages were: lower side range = 8.72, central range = 8.54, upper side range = 8.6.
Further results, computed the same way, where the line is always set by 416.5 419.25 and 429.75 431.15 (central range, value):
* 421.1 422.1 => -0.18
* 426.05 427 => -0.24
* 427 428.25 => -0.29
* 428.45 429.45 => -0.14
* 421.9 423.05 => -0.08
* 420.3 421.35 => -0.13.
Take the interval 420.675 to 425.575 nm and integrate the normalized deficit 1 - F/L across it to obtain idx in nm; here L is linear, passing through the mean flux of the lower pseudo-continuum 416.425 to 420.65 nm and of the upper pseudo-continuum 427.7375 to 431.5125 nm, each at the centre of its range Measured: -0.258 nm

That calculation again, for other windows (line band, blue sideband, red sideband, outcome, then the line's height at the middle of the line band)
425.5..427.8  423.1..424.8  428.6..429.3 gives -0.22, 8.04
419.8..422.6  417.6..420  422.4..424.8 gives -0.14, 8.69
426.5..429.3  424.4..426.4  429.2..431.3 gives -0.25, 7.67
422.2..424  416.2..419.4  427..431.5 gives 0.05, 8.49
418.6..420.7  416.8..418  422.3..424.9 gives -0.02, 8.76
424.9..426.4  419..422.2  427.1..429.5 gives 0.02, 8.62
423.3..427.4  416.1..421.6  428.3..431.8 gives -0.17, 8.22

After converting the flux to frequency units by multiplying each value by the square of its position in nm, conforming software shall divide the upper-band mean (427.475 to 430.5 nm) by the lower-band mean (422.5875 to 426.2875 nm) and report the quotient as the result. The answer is 0.95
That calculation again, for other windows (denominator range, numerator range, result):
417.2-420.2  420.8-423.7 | 1.03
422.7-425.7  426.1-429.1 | 1.02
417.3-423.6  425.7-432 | 0.95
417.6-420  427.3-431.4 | 0.89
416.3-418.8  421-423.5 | 1.01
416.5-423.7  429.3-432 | 0.90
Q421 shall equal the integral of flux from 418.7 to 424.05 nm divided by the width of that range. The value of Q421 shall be 8.93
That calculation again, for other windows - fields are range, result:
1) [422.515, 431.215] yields 8.06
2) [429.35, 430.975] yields 6.79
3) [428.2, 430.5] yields 7.47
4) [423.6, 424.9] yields 8.62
